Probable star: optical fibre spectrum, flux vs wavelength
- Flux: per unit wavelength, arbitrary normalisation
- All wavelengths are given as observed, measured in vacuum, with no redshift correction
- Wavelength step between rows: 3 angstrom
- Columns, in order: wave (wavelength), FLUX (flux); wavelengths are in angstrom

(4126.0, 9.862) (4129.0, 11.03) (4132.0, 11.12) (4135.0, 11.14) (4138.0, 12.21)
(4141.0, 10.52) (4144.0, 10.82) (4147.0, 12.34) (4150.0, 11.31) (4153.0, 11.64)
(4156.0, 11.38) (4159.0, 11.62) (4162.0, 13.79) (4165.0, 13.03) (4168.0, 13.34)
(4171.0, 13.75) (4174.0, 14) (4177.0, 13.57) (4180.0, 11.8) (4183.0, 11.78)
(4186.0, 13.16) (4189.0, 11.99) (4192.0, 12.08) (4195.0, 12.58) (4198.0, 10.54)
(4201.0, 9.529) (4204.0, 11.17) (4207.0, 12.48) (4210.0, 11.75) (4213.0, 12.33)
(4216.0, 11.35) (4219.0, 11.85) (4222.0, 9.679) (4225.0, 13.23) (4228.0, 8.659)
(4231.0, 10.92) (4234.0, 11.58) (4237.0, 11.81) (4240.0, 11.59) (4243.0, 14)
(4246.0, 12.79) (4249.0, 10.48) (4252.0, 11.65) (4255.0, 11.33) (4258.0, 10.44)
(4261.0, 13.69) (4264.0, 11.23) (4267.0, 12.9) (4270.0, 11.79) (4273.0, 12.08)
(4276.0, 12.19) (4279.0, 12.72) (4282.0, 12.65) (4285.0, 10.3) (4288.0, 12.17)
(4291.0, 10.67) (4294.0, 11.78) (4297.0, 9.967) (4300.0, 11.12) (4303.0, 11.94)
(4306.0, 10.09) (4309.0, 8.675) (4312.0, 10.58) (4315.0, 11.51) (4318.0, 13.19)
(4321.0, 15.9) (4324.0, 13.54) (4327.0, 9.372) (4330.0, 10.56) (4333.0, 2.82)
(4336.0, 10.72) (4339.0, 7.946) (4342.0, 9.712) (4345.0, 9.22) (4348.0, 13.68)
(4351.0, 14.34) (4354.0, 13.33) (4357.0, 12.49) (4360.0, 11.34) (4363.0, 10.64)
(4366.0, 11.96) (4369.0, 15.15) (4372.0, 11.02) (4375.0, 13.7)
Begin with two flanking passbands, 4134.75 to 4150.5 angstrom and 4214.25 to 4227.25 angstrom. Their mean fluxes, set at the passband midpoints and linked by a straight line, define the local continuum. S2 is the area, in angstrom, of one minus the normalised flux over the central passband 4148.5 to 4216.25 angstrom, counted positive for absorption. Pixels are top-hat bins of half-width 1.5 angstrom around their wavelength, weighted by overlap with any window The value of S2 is -4.7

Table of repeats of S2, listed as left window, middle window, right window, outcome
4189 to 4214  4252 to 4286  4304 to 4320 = -2.2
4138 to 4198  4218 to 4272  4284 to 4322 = 0.4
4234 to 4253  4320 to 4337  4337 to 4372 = 2.2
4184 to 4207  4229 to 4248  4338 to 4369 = -0.5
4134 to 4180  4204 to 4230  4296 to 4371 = 1.2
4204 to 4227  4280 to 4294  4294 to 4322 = -0.1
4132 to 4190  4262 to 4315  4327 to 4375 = 0.3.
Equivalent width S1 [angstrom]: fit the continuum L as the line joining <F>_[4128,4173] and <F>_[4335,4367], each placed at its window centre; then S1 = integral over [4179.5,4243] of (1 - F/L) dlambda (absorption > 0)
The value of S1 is 1.2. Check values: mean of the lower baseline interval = 12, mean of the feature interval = 11.6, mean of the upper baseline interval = 11.4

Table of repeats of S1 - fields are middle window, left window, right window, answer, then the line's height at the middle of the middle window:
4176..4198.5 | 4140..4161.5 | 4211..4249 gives -1.3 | 11.6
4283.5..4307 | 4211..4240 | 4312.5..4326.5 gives 2.9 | 12.6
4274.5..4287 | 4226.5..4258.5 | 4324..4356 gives -1.1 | 11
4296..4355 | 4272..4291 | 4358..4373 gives 5.4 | 12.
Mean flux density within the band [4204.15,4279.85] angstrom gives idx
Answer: 11.8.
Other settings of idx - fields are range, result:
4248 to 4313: 11.4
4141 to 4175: 12.3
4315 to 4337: 10.9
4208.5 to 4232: 11.2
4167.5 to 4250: 11.9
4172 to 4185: 12.8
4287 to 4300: 11.1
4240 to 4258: 11.9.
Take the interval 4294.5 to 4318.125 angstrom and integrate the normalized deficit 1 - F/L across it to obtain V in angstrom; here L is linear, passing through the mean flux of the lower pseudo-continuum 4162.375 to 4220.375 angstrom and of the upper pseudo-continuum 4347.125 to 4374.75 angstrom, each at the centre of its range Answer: 3.3 angstrom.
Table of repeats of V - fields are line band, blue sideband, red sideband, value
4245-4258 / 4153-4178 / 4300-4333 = 0.6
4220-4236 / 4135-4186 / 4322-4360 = 1.1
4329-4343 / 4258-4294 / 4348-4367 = 4.7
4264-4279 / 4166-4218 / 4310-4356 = -0.8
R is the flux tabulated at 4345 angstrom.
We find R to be 9.22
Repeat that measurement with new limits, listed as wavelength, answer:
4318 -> 13.19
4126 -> 9.862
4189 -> 11.99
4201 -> 9.529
